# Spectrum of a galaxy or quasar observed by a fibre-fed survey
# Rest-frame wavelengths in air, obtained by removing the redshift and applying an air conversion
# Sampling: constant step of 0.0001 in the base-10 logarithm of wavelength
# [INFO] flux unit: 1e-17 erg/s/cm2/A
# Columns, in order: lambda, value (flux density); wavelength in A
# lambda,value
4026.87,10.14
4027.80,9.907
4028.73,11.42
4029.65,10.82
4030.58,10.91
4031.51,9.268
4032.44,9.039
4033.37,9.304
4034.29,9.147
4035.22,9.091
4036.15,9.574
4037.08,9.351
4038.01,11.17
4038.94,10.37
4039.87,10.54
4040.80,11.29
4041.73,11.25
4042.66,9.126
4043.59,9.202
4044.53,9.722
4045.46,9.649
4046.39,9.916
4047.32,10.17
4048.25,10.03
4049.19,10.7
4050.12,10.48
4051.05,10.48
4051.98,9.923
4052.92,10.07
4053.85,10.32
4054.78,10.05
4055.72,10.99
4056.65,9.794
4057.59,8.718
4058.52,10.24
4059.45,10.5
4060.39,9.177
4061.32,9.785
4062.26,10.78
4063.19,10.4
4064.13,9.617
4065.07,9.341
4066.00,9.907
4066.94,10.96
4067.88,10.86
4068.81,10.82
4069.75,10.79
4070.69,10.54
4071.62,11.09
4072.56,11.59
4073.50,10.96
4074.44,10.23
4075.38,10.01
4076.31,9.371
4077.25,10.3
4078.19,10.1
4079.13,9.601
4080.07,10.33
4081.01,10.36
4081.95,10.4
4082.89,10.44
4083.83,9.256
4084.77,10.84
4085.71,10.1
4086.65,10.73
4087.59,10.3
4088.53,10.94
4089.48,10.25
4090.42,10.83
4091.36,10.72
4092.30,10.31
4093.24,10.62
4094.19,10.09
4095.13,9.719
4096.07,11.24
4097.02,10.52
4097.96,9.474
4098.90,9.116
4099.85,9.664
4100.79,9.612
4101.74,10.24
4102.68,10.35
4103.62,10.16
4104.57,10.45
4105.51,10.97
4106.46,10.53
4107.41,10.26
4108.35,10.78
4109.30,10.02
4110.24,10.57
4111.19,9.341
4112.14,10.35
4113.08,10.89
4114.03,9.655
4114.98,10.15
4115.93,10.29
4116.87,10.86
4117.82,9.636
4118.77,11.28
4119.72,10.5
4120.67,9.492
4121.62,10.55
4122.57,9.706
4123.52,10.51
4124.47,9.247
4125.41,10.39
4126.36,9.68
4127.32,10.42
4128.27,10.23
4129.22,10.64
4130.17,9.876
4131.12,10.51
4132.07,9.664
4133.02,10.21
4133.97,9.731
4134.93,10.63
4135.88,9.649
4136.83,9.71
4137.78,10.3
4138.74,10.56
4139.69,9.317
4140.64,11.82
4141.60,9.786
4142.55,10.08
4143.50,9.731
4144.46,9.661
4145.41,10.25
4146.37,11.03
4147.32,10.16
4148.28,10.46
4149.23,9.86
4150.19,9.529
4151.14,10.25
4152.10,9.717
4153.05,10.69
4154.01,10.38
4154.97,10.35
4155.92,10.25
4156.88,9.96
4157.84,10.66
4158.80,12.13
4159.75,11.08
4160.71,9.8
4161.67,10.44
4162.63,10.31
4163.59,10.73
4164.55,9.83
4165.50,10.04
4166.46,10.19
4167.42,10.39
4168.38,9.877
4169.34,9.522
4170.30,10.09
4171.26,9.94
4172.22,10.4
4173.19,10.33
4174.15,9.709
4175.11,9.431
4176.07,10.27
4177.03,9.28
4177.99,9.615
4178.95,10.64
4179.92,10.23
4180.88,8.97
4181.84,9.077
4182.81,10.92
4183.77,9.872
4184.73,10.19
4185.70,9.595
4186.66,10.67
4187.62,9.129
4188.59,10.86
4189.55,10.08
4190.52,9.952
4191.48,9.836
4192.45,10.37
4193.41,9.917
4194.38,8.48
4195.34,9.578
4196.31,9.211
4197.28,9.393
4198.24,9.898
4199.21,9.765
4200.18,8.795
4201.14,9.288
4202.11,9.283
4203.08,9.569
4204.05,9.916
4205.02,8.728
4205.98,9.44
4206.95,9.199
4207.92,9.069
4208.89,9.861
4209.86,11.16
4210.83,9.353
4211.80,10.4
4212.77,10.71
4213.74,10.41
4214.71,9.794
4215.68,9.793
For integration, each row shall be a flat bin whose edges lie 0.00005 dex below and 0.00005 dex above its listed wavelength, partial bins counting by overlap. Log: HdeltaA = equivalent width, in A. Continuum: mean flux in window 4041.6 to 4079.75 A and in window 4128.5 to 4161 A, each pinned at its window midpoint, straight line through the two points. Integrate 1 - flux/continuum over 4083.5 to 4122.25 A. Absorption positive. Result -0.27 A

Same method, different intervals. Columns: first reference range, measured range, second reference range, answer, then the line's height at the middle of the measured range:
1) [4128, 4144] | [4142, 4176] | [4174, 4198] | -0.7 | 9.99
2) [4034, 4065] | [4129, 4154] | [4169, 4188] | -0.5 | 9.94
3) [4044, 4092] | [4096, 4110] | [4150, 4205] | 0.0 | 10.2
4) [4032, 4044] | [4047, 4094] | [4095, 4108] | -1.2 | 10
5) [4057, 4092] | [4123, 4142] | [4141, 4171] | 0.2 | 10.3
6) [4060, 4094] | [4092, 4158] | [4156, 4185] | 0.3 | 10.2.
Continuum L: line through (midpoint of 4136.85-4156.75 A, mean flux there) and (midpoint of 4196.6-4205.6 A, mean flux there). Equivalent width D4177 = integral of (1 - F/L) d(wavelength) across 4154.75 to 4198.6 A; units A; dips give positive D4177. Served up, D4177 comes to -1.2 A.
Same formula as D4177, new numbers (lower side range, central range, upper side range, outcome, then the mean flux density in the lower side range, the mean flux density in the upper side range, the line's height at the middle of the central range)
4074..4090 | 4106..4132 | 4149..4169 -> 0.08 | 10.2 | 10.3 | 10.3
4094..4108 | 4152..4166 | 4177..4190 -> -0.59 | 10.2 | 9.96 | 10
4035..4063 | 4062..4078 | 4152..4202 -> -0.57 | 10.1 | 10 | 10.1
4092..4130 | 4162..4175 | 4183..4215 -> -0.23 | 10.2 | 9.76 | 9.92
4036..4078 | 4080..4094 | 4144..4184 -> -0.30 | 10.2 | 10.2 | 10.2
